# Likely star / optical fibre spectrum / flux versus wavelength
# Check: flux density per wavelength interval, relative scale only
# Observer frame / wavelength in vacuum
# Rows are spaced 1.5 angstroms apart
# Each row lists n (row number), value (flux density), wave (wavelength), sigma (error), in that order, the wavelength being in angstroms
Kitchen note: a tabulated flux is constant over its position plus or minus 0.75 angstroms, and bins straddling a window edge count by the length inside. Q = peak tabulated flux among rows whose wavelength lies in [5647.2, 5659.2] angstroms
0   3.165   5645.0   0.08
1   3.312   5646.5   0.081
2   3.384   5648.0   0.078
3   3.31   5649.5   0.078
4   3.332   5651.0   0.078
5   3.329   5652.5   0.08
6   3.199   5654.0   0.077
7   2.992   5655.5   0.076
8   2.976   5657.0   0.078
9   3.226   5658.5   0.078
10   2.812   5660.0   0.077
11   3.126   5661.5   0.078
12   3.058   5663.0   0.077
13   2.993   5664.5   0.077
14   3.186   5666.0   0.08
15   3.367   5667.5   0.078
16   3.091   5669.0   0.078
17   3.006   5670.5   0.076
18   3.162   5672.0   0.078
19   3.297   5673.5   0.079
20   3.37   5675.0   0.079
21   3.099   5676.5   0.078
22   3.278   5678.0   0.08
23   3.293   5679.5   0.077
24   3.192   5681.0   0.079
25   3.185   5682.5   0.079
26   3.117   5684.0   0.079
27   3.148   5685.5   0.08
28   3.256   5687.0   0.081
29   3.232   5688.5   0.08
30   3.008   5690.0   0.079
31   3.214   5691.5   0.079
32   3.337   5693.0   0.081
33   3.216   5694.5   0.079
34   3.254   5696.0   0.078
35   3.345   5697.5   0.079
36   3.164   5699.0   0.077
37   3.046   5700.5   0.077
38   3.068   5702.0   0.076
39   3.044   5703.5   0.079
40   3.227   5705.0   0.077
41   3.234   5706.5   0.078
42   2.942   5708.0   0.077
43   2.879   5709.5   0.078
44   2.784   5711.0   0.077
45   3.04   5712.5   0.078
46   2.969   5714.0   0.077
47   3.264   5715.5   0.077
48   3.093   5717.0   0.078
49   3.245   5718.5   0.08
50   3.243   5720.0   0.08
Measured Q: 3.384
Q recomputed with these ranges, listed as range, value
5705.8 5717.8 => 3.264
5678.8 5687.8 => 3.293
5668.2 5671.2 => 3.091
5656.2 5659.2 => 3.226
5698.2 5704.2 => 3.164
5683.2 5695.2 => 3.337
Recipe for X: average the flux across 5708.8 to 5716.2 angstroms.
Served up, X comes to 2.99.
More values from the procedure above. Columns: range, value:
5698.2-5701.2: 3.11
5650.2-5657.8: 3.17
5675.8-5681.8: 3.22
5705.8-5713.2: 2.97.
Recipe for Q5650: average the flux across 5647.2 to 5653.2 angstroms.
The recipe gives 3.34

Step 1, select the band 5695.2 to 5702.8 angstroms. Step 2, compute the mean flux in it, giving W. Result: 3.17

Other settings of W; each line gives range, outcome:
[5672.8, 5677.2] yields 3.26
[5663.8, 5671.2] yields 3.13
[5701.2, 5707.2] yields 3.14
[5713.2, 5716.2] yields 3.11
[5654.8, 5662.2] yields 3.03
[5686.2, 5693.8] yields 3.21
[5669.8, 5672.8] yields 3.09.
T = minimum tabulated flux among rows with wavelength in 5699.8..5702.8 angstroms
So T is 3.046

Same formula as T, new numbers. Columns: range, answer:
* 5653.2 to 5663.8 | 2.812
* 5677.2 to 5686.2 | 3.117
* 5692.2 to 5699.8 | 3.164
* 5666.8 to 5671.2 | 3.006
